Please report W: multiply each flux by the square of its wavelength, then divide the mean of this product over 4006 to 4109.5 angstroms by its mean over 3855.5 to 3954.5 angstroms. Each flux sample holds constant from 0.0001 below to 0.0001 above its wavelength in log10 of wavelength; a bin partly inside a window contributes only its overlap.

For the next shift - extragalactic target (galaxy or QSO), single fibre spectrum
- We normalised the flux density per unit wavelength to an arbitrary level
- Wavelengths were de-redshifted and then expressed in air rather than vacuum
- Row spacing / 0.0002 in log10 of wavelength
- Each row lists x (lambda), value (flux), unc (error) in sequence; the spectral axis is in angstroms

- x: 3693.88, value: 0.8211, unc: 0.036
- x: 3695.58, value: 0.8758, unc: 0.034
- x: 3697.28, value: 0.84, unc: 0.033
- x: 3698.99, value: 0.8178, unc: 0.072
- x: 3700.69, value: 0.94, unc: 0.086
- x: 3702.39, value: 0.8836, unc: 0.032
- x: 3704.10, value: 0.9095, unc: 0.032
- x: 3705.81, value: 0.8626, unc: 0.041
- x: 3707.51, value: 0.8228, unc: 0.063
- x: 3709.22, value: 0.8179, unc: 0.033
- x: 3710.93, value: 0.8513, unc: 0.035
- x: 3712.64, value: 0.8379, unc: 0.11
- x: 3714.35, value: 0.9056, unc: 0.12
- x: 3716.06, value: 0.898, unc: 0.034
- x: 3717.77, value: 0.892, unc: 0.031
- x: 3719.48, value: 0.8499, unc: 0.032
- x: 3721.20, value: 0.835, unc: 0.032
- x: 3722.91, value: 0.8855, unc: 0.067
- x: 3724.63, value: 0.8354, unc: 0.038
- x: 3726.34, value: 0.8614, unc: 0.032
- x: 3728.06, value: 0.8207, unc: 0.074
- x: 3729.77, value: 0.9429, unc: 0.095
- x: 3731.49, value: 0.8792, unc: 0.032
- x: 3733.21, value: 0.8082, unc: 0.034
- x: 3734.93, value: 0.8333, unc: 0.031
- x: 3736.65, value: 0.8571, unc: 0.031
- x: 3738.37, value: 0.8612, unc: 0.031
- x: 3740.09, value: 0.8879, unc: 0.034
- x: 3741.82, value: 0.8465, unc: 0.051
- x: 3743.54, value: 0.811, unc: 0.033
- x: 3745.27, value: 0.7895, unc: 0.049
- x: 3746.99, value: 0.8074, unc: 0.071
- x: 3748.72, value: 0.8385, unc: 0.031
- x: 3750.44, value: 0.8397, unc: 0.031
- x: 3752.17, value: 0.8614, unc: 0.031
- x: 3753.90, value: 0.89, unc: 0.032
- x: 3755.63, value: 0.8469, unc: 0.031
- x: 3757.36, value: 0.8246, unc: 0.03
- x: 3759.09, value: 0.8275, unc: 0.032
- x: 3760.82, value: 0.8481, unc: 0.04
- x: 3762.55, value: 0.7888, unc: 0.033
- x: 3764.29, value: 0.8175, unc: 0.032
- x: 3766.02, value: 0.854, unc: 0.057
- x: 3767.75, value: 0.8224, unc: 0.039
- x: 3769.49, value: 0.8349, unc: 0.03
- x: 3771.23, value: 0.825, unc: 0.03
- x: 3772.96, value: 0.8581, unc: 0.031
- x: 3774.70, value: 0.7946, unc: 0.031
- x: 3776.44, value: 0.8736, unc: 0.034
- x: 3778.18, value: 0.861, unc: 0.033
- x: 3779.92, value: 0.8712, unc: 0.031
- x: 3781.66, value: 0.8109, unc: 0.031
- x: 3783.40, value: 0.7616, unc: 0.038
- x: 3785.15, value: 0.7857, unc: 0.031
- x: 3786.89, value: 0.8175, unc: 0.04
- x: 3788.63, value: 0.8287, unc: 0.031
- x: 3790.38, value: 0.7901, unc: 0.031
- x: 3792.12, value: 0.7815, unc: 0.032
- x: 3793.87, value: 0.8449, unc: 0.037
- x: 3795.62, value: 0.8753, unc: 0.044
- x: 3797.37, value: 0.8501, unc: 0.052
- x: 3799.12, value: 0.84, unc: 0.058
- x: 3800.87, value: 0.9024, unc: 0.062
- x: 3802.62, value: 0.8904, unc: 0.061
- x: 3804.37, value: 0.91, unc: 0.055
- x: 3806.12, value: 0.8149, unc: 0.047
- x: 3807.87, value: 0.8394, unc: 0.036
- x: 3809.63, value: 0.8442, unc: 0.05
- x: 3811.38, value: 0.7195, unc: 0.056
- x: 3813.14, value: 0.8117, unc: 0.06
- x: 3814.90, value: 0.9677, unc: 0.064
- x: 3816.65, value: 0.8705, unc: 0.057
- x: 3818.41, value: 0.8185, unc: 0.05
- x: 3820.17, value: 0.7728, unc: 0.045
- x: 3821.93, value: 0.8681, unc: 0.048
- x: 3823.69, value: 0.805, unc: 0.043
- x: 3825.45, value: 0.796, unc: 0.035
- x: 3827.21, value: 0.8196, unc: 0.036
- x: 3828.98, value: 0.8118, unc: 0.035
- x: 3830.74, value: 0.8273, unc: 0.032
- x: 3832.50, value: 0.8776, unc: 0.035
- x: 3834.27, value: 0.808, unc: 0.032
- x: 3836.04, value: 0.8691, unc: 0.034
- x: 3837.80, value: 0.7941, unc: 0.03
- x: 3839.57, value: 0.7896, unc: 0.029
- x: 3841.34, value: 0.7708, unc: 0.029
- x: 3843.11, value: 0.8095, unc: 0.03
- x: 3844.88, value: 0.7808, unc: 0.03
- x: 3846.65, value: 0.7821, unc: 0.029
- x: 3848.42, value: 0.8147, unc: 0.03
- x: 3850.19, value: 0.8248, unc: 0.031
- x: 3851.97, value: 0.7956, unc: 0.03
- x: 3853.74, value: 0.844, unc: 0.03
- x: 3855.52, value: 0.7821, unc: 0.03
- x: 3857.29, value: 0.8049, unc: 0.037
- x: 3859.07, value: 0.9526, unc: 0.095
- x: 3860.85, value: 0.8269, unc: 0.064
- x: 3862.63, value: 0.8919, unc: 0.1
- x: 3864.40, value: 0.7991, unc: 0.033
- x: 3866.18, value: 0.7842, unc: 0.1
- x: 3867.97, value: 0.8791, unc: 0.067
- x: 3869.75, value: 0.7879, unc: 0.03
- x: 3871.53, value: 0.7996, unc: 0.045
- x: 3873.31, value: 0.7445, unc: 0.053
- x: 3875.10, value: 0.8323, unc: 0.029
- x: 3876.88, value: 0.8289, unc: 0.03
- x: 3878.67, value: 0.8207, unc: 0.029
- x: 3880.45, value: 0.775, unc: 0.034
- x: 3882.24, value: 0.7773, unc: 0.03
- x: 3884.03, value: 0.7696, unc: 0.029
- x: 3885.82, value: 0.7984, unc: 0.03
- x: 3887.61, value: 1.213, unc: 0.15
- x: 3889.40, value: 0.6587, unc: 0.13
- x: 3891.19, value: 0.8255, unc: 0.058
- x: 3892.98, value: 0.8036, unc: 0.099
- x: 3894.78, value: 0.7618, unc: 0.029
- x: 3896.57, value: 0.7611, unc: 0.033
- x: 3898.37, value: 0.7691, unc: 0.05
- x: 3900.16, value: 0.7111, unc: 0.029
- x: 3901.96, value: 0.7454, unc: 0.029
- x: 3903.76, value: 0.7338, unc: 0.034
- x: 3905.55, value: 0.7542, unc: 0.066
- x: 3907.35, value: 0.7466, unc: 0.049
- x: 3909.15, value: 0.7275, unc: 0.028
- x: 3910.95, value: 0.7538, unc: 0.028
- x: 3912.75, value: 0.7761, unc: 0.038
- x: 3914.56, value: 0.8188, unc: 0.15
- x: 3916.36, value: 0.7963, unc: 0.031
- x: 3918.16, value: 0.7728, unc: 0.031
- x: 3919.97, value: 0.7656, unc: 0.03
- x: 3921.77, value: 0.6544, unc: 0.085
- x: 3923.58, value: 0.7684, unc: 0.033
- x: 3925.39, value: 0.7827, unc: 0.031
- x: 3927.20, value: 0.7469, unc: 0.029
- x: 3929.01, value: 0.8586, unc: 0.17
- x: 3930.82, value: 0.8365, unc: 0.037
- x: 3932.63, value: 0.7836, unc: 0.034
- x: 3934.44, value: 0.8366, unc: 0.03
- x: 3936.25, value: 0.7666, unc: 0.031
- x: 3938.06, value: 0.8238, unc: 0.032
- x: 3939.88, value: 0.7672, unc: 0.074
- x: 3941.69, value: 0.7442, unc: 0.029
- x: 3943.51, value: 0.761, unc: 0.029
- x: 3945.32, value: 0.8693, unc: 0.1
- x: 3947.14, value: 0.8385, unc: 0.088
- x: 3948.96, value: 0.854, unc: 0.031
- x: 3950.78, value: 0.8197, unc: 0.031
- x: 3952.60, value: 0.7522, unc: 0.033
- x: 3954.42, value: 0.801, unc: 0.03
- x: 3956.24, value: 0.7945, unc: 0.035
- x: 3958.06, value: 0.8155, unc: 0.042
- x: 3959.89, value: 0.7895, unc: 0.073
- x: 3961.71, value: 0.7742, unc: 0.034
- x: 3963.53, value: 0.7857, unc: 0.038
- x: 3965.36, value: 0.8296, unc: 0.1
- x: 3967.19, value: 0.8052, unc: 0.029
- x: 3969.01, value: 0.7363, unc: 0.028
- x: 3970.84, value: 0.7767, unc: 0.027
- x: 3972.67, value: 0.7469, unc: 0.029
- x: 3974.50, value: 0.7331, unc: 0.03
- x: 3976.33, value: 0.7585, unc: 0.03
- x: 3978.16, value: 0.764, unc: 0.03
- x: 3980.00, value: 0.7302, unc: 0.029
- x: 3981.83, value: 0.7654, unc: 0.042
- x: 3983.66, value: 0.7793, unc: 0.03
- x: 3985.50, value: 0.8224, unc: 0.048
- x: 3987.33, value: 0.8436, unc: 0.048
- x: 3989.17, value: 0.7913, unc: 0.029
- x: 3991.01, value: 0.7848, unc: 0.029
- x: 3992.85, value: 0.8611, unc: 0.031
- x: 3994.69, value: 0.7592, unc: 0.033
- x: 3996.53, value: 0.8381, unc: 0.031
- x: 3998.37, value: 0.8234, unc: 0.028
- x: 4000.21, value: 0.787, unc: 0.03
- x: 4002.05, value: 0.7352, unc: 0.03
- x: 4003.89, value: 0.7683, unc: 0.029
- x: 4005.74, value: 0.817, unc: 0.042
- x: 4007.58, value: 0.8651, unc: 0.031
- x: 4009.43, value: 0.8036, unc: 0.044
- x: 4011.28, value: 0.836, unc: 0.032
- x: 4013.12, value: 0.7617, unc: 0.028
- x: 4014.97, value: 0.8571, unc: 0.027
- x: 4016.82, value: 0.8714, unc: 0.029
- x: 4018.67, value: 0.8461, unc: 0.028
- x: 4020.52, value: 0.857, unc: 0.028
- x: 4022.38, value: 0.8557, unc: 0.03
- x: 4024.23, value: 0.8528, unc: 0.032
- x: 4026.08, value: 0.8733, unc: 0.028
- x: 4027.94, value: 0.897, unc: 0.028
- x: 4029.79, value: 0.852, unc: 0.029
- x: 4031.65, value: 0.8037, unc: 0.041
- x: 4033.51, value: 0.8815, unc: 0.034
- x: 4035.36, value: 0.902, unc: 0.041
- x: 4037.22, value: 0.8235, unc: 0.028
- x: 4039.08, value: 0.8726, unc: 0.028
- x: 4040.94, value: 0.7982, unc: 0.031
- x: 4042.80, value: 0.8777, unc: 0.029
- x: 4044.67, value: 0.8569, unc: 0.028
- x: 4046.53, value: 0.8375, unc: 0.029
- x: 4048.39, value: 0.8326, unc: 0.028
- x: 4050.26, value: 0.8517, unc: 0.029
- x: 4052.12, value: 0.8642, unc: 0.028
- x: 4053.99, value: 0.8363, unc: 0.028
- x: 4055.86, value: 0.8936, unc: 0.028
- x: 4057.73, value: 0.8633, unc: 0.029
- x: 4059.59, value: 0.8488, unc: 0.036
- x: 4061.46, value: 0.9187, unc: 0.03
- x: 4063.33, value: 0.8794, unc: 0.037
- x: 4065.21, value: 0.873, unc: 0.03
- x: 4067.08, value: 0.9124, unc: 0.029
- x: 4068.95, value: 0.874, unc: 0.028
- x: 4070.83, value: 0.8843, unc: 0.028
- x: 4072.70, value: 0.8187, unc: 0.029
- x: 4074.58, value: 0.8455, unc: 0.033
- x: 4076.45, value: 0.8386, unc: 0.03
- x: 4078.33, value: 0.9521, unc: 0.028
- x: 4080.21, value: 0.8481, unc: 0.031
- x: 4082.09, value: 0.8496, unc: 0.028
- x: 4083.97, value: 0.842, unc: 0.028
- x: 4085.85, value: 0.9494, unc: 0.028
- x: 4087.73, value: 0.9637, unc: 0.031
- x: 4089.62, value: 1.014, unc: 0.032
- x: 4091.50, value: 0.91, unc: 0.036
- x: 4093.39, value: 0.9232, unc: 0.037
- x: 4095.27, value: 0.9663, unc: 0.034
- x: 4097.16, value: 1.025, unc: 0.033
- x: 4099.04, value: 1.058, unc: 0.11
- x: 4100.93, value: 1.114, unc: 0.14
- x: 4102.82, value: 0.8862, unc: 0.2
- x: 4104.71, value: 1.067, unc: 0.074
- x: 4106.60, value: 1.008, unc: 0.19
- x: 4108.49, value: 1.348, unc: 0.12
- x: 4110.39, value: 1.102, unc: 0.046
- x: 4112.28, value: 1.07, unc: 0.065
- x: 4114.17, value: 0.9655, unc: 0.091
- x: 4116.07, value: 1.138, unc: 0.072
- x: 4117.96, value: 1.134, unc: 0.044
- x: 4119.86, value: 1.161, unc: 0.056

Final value 1.21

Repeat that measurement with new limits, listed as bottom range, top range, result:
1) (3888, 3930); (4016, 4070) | 1.20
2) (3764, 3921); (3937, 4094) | 1.12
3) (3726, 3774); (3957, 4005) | 1.05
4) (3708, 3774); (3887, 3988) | 1.03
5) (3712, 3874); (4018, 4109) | 1.24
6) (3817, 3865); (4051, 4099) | 1.23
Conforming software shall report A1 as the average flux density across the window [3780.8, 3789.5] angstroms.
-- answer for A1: 0.801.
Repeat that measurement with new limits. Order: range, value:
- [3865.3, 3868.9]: 0.83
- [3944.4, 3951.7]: 0.845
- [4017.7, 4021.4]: 0.852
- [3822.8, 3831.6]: 0.812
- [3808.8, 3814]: 0.791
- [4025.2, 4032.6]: 0.856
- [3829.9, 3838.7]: 0.835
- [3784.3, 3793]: 0.801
